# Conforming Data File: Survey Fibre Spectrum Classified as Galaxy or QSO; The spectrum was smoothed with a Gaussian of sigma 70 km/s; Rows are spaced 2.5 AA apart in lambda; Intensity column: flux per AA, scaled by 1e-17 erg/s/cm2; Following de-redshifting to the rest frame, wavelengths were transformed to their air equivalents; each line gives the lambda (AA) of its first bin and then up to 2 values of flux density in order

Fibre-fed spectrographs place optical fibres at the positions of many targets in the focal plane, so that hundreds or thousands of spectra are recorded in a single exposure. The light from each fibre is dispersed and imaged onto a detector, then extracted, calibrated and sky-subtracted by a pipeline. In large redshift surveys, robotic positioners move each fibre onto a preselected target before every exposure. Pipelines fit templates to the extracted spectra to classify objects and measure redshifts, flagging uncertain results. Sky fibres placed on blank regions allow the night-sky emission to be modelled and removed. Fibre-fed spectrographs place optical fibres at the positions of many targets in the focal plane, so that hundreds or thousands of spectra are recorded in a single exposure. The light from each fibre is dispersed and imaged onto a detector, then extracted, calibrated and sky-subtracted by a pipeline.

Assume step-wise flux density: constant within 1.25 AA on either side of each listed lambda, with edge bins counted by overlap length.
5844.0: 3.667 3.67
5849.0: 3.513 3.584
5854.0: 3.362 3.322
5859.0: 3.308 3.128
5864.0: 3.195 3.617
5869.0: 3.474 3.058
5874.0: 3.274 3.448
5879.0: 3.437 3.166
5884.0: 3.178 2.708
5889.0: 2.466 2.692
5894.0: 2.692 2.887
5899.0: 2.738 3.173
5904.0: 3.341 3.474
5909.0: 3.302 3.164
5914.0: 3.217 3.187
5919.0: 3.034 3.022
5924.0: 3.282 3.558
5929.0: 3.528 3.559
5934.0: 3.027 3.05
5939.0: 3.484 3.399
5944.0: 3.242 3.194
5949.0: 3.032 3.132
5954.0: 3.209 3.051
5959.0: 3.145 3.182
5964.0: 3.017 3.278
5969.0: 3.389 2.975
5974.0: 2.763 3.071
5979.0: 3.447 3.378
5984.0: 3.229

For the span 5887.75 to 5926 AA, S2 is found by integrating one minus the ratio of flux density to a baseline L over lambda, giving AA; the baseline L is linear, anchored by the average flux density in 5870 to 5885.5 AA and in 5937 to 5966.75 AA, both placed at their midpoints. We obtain 2.1 AA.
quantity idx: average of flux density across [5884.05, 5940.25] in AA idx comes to 3.12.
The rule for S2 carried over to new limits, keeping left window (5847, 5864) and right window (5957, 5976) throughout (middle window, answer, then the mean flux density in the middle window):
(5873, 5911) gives 2.51 AA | 3.07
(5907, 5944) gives -0.86 AA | 3.28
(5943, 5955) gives -0.05 AA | 3.16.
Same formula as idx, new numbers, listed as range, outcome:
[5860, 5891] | 3.17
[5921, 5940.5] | 3.33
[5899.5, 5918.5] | 3.24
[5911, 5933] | 3.28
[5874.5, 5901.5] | 2.96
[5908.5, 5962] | 3.23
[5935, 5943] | 3.3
